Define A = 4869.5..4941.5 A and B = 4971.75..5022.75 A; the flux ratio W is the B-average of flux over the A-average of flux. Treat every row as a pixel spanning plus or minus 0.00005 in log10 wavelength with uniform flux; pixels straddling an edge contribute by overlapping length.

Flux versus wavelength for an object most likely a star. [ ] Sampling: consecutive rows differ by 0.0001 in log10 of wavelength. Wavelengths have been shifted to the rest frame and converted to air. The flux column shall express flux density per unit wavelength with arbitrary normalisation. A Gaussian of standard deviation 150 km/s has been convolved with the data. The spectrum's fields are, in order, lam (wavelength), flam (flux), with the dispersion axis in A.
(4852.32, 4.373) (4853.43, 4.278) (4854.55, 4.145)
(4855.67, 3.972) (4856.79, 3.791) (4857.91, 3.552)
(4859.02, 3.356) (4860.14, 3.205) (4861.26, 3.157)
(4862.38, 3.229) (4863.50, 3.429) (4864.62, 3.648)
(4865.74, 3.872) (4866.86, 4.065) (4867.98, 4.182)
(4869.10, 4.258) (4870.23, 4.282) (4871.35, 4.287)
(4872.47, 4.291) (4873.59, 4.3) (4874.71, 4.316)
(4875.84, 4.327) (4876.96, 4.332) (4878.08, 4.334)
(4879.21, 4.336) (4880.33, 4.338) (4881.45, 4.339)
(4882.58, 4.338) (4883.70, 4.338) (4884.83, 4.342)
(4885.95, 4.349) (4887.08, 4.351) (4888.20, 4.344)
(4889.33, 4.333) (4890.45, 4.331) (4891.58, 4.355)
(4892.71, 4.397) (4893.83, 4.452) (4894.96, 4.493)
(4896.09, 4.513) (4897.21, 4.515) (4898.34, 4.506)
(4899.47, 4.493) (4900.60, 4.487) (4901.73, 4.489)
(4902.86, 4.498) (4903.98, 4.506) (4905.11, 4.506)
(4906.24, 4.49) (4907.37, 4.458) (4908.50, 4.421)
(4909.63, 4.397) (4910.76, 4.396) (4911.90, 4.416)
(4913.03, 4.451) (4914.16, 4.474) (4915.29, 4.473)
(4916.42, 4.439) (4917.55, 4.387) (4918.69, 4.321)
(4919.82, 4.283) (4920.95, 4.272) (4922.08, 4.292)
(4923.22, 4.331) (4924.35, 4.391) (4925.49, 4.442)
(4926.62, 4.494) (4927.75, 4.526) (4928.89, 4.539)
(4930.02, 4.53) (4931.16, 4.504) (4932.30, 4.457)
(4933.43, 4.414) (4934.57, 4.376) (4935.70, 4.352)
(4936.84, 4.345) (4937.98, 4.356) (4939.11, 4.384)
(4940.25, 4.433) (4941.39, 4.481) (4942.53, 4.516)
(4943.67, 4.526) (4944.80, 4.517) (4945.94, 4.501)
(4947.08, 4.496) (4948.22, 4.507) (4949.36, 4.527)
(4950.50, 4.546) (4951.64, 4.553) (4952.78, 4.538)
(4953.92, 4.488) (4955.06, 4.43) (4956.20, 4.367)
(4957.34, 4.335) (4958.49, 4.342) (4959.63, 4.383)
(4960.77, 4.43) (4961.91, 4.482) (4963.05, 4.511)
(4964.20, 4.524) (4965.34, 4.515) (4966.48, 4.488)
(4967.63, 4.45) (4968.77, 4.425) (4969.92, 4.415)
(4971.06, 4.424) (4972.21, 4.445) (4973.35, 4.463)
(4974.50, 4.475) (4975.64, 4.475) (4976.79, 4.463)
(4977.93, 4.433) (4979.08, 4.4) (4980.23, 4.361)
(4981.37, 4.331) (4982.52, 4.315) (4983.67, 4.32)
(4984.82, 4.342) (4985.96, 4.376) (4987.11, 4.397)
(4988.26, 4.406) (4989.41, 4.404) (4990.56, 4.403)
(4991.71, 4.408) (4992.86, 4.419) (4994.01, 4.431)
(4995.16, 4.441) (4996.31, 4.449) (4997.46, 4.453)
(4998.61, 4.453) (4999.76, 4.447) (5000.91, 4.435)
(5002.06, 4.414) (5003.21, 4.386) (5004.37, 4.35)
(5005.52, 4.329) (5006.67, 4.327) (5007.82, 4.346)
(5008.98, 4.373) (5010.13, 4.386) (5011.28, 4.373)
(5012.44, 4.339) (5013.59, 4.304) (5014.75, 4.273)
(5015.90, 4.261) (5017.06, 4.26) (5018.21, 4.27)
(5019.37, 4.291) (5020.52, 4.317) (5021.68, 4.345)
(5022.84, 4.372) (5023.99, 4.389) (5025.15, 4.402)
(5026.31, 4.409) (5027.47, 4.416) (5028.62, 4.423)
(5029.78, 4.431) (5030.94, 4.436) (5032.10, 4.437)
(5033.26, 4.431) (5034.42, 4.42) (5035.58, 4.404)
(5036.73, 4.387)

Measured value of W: 1.0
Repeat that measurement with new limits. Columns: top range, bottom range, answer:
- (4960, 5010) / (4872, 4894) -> 1.02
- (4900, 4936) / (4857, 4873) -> 1.18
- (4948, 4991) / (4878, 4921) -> 1.00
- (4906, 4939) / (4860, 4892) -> 1.07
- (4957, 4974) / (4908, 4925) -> 1.01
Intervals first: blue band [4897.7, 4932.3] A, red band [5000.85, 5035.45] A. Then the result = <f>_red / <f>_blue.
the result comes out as 0.98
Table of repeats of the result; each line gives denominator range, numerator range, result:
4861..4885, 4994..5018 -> 1.06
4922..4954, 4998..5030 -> 0.98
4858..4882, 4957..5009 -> 1.11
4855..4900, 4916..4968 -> 1.07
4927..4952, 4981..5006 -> 0.98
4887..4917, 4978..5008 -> 0.99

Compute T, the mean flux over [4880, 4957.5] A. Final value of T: 4.43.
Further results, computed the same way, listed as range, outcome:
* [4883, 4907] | 4.43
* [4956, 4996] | 4.42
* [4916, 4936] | 4.41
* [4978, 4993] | 4.37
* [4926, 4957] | 4.47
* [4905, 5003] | 4.43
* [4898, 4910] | 4.48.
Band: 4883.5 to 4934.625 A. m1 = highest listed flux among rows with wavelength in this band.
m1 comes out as 4.539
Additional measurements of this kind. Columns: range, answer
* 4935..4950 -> 4.527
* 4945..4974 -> 4.553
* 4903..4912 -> 4.506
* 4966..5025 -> 4.488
